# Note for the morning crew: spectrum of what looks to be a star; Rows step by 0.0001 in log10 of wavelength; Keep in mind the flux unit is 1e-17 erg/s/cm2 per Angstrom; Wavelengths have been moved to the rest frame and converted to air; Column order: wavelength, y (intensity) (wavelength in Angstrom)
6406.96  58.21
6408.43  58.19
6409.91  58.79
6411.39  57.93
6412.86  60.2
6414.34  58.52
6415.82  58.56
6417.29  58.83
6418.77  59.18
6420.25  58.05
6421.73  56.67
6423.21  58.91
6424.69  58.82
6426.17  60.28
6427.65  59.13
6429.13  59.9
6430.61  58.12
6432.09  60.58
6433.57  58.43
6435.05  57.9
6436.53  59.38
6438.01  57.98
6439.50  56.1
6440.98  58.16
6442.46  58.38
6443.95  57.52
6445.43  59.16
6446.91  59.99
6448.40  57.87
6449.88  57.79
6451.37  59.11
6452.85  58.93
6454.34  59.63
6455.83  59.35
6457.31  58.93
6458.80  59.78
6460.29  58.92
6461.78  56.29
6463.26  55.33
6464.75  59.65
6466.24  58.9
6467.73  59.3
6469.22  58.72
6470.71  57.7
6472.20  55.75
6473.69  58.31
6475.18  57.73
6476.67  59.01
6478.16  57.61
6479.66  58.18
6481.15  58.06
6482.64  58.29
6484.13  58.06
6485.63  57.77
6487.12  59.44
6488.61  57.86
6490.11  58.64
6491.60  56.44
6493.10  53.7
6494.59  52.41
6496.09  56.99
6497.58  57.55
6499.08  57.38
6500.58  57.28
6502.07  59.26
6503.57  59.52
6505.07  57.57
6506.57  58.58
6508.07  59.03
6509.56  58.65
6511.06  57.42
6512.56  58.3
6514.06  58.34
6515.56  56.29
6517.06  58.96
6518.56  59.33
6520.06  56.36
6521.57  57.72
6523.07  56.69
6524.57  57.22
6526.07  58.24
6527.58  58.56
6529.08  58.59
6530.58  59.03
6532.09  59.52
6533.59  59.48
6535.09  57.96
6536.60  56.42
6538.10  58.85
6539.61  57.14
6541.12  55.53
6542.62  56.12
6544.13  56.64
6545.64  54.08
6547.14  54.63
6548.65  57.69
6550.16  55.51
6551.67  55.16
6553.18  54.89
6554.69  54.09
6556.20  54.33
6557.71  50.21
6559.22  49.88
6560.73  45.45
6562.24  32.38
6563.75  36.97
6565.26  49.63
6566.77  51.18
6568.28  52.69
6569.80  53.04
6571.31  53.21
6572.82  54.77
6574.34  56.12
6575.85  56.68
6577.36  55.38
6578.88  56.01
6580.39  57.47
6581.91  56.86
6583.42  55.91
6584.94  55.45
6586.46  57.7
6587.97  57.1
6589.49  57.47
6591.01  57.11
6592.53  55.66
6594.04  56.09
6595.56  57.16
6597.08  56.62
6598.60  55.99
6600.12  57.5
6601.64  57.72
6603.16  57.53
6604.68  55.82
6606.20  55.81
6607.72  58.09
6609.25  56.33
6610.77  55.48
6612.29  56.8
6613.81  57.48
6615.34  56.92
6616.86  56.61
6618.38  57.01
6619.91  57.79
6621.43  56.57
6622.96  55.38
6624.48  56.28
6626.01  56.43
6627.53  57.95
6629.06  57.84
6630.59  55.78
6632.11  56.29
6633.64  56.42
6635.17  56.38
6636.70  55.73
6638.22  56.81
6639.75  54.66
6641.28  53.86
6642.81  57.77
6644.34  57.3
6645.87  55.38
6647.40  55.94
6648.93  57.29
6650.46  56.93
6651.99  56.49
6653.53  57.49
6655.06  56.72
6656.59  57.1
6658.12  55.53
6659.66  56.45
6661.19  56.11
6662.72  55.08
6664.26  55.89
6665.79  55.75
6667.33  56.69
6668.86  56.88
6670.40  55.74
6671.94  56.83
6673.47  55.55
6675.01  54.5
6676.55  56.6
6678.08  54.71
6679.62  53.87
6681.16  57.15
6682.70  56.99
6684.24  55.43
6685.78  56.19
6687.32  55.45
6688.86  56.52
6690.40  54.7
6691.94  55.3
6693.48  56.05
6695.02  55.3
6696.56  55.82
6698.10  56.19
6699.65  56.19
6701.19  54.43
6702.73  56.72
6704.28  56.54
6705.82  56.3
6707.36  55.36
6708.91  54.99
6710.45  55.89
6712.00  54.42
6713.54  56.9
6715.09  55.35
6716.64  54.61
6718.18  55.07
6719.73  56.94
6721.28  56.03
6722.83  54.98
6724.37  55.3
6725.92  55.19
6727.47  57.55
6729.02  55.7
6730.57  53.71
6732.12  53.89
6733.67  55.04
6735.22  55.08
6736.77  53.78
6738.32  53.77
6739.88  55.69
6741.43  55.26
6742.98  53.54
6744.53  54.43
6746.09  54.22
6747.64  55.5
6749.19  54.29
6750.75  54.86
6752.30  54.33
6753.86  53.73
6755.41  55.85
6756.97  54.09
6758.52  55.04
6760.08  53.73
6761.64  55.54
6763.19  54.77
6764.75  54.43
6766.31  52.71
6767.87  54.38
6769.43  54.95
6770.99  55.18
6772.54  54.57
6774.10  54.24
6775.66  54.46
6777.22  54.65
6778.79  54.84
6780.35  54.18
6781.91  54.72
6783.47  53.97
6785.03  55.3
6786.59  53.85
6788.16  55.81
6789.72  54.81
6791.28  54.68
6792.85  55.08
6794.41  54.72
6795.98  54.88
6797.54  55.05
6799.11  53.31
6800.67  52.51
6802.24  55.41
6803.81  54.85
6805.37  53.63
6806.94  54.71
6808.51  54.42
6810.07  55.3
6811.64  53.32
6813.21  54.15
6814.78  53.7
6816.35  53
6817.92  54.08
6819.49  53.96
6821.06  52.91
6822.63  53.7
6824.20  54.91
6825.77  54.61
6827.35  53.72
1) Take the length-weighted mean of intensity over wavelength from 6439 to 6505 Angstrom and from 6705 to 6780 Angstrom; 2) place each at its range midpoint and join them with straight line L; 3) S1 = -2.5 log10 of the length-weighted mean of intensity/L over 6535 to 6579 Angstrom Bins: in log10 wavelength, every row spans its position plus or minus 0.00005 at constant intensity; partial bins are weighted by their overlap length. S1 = 0.08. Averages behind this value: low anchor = 58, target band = 53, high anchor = 54.9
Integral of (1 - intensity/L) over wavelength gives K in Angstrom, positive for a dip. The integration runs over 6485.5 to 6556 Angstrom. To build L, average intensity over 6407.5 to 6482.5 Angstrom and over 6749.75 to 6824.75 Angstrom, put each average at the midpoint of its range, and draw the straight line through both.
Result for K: 0.4 Angstrom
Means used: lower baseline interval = 58.5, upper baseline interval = 54.4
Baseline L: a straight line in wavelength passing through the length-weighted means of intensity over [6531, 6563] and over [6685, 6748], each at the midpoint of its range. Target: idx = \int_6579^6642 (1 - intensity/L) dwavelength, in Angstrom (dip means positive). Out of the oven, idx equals -2.3 Angstrom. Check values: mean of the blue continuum 54.1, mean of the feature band 56.6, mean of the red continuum 55.4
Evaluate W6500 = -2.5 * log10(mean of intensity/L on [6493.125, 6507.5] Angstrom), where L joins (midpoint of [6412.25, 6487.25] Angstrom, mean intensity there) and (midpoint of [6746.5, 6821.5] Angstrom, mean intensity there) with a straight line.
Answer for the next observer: 0.012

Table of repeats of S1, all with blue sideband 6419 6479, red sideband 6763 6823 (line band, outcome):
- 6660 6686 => 0.00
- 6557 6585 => 0.11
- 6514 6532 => -0.01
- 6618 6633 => -0.01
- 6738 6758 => 0.01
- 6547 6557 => 0.04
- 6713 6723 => -0.01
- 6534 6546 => 0.01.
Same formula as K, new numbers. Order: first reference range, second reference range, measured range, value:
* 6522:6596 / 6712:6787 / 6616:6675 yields -1.7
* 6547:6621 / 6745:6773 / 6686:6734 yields -0.9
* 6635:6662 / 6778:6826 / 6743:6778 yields 0.2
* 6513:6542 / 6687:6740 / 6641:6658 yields -0.1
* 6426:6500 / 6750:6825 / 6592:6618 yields -0.1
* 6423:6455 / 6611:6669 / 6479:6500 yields 0.3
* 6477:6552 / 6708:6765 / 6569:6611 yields 0.3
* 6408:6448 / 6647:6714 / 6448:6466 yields 0.0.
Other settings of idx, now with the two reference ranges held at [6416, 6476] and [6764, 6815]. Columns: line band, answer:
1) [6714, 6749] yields 0.07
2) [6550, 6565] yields 2.24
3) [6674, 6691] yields 0.02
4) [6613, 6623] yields -0.08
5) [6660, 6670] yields -0.03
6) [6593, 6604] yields -0.04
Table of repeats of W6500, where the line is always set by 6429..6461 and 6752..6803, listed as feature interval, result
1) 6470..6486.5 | 0.01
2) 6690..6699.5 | 0.00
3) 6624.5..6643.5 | 0.00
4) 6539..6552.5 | 0.03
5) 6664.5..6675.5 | 0.00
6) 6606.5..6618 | 0.00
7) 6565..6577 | 0.07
